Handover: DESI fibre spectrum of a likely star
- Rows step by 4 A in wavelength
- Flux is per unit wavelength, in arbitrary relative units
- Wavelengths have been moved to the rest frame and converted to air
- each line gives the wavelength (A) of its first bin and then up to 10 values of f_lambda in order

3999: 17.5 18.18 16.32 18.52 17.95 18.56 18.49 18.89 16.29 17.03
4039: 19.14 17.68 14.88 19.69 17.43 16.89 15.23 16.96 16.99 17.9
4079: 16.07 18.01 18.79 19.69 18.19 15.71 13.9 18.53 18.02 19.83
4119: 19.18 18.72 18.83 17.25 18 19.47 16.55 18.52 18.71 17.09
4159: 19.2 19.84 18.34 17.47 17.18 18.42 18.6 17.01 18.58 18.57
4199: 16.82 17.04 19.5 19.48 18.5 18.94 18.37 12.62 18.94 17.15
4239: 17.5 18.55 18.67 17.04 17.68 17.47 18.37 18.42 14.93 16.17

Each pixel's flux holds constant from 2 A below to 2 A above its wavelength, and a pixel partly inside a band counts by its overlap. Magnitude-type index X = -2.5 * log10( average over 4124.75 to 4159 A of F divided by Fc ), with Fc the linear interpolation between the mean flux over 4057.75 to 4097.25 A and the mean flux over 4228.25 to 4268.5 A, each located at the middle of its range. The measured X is -0.03 mag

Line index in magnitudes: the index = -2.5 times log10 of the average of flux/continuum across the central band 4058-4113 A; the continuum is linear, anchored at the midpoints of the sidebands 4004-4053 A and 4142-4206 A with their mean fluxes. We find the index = 0.04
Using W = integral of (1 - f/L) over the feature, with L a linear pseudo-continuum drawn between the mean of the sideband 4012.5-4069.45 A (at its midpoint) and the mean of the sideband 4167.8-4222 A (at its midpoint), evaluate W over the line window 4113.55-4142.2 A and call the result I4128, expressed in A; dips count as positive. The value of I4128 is -1.2 A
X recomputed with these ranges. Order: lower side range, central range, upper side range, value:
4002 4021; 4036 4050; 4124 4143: 0.04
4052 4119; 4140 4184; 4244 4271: -0.04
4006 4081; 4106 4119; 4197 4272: -0.08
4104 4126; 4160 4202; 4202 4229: 0.00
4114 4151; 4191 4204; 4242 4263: 0.03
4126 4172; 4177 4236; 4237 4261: 0.01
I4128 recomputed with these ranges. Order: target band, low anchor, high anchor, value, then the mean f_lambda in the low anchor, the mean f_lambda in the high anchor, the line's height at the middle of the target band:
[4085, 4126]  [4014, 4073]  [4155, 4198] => -0.6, 17.5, 18.2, 17.8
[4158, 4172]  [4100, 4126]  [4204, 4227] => -0.5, 18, 18.3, 18.2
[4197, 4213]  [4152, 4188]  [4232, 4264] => -0.2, 18.2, 17.8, 18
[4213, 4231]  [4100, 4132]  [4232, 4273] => 0.4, 18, 17.6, 17.7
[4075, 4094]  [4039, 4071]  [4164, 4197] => -0.9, 17.1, 18.1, 17.3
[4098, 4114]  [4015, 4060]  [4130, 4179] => 1.1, 17.8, 18.2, 18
